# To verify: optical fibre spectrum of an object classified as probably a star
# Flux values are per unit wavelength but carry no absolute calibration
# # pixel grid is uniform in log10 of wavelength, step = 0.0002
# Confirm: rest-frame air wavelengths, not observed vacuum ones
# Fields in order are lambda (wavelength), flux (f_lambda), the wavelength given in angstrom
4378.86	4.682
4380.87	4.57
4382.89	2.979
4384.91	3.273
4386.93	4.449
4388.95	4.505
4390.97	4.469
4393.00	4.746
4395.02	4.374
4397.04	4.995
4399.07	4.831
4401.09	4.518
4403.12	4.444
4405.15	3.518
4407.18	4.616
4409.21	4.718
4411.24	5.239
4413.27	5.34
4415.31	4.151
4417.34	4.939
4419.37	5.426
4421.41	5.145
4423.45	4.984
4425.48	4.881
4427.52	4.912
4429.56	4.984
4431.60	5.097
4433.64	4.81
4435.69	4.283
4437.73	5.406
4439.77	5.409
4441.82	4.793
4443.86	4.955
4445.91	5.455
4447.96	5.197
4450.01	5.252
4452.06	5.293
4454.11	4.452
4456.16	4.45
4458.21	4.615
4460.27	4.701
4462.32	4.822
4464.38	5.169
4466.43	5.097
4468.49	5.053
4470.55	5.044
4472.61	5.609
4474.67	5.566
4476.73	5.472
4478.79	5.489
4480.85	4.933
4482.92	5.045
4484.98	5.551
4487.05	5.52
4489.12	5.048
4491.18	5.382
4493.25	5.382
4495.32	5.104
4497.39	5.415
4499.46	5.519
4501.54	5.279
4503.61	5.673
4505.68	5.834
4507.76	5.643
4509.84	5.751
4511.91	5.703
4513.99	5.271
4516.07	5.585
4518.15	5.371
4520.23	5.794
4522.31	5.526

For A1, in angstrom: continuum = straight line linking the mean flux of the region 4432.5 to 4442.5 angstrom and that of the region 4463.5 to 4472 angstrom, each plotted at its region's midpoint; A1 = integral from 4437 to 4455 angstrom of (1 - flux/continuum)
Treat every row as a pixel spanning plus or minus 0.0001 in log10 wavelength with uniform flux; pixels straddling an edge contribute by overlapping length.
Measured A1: -0.5 angstrom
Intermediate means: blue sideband 4.95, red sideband 5.12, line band 5.14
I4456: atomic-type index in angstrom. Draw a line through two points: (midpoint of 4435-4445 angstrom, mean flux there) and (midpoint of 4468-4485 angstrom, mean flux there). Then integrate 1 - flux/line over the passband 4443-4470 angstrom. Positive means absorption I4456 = 0.9 angstrom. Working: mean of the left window 5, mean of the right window 5.3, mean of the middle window 4.96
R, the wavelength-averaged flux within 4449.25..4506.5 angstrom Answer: 5.2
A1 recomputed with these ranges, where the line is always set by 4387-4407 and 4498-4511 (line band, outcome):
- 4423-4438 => -0.16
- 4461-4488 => 0.24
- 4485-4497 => 0.34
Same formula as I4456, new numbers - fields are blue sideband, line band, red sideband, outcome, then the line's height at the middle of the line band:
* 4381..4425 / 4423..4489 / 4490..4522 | -0.3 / 5.05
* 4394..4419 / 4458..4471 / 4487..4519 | 0.5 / 5.15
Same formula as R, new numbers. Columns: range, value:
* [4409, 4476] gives 5.01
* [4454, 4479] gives 5.05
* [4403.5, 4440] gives 4.86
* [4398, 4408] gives 4.38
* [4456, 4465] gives 4.76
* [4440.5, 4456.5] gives 5.01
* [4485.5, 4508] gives 5.43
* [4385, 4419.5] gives 4.61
